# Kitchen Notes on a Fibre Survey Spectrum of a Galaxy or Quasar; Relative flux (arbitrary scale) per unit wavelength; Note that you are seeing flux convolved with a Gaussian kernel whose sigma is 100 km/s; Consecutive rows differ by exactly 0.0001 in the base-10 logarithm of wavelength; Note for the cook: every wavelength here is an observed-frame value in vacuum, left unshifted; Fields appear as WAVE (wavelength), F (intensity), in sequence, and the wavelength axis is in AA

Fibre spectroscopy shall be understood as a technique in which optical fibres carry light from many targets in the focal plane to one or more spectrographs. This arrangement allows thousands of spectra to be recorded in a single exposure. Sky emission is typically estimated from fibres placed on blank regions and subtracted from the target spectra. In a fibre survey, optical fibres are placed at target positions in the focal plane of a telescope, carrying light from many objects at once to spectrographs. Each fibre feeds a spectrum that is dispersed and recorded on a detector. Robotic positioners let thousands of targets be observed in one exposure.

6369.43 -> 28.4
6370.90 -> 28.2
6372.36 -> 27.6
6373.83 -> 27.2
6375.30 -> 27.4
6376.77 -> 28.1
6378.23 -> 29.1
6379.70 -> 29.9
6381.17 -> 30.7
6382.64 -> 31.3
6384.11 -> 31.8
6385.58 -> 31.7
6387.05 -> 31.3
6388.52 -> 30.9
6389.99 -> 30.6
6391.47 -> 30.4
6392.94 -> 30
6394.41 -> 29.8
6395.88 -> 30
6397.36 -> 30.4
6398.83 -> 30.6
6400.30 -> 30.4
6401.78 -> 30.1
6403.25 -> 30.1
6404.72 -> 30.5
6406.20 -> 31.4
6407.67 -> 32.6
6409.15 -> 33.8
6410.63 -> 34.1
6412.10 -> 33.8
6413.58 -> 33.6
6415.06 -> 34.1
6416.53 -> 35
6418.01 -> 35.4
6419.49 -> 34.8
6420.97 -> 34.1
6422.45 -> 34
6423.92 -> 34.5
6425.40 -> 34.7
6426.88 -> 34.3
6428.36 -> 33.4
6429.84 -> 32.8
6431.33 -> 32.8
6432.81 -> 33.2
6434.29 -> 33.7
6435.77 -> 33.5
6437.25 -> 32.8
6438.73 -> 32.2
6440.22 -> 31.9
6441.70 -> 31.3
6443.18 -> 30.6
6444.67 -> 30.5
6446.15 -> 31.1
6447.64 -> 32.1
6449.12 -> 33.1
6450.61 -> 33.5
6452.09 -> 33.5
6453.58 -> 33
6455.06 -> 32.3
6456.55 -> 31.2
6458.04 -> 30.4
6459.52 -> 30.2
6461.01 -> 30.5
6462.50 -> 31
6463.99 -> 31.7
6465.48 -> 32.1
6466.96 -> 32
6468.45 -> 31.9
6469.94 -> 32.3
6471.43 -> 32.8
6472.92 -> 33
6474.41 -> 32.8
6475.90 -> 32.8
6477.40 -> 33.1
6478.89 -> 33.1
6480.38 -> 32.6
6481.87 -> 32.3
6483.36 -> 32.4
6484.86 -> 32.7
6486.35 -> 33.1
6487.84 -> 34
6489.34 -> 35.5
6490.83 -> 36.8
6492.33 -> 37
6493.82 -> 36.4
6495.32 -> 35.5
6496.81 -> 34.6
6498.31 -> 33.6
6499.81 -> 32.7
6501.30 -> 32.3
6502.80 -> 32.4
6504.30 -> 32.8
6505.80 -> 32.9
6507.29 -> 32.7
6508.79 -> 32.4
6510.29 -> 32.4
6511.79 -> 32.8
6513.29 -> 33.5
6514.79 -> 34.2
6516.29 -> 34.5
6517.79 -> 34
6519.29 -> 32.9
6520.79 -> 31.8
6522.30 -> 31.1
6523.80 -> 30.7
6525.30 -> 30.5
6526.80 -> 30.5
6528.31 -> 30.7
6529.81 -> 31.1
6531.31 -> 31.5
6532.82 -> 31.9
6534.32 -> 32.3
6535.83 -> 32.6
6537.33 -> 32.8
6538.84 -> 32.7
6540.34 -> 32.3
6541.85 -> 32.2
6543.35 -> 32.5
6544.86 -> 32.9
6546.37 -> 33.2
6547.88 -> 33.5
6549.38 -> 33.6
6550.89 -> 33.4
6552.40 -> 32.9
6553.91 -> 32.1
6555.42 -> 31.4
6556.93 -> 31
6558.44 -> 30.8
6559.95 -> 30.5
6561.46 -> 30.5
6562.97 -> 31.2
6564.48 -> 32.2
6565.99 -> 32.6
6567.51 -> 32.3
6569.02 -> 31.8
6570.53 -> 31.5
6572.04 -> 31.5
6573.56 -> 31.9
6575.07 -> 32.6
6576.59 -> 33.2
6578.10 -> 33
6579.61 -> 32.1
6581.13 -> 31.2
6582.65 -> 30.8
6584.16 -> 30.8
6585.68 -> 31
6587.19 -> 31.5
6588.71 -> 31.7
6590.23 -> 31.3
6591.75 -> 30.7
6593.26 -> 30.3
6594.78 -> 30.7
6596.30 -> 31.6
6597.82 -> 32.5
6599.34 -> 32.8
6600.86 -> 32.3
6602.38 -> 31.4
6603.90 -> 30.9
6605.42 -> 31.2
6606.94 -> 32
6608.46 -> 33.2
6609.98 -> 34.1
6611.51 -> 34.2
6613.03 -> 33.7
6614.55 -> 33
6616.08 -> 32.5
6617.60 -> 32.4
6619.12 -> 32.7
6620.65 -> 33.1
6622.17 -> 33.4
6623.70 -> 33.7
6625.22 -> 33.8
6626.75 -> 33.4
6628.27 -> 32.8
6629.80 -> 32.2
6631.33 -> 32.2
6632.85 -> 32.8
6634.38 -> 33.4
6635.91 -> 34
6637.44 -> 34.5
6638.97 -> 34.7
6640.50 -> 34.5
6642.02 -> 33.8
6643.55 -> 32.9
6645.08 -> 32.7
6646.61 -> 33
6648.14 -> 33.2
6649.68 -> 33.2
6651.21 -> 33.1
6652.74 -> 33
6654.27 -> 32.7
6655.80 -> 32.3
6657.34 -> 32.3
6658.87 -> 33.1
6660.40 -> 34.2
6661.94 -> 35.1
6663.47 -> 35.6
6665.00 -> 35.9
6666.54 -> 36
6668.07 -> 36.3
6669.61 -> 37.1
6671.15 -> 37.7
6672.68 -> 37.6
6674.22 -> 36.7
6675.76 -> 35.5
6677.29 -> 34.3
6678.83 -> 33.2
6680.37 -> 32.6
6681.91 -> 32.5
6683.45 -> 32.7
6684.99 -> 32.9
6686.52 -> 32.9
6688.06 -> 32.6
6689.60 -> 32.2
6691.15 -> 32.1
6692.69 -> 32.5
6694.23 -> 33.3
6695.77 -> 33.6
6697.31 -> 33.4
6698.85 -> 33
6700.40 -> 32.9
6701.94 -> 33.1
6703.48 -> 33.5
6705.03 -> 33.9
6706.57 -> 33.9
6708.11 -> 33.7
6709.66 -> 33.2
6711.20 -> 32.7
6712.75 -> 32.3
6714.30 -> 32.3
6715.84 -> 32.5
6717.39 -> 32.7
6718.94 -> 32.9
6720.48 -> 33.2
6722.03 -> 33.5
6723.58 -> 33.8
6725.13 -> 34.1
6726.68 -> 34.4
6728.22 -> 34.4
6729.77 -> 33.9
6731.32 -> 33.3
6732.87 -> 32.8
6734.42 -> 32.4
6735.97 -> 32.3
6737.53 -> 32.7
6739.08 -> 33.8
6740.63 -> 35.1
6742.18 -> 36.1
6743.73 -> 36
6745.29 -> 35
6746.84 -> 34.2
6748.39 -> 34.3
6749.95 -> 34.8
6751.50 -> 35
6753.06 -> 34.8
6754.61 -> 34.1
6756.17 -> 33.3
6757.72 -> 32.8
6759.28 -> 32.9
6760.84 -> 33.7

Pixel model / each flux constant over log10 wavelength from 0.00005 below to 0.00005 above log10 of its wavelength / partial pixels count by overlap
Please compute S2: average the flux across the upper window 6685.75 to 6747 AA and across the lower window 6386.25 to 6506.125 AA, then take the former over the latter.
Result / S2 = 1.0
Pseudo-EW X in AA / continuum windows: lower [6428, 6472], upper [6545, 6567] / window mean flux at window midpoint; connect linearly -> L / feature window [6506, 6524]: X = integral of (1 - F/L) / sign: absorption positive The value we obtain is -0.4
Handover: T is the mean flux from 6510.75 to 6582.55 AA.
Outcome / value 32.2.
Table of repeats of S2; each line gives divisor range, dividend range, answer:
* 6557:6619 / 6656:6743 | 1.06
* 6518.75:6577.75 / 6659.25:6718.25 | 1.06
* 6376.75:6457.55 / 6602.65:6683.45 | 1.05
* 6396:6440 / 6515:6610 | 0.97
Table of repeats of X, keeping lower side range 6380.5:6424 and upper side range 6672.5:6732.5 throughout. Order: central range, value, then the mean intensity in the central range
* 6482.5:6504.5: -1.2 AA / 34.1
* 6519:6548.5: 0.6 AA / 32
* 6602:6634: 0.2 AA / 32.8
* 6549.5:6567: 0.5 AA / 31.8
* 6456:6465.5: 0.4 AA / 30.9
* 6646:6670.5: -0.7 AA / 34.1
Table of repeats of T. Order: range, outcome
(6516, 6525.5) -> 32.2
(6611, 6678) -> 34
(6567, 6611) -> 31.8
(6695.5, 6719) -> 33.1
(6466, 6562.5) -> 32.7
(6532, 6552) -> 32.8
